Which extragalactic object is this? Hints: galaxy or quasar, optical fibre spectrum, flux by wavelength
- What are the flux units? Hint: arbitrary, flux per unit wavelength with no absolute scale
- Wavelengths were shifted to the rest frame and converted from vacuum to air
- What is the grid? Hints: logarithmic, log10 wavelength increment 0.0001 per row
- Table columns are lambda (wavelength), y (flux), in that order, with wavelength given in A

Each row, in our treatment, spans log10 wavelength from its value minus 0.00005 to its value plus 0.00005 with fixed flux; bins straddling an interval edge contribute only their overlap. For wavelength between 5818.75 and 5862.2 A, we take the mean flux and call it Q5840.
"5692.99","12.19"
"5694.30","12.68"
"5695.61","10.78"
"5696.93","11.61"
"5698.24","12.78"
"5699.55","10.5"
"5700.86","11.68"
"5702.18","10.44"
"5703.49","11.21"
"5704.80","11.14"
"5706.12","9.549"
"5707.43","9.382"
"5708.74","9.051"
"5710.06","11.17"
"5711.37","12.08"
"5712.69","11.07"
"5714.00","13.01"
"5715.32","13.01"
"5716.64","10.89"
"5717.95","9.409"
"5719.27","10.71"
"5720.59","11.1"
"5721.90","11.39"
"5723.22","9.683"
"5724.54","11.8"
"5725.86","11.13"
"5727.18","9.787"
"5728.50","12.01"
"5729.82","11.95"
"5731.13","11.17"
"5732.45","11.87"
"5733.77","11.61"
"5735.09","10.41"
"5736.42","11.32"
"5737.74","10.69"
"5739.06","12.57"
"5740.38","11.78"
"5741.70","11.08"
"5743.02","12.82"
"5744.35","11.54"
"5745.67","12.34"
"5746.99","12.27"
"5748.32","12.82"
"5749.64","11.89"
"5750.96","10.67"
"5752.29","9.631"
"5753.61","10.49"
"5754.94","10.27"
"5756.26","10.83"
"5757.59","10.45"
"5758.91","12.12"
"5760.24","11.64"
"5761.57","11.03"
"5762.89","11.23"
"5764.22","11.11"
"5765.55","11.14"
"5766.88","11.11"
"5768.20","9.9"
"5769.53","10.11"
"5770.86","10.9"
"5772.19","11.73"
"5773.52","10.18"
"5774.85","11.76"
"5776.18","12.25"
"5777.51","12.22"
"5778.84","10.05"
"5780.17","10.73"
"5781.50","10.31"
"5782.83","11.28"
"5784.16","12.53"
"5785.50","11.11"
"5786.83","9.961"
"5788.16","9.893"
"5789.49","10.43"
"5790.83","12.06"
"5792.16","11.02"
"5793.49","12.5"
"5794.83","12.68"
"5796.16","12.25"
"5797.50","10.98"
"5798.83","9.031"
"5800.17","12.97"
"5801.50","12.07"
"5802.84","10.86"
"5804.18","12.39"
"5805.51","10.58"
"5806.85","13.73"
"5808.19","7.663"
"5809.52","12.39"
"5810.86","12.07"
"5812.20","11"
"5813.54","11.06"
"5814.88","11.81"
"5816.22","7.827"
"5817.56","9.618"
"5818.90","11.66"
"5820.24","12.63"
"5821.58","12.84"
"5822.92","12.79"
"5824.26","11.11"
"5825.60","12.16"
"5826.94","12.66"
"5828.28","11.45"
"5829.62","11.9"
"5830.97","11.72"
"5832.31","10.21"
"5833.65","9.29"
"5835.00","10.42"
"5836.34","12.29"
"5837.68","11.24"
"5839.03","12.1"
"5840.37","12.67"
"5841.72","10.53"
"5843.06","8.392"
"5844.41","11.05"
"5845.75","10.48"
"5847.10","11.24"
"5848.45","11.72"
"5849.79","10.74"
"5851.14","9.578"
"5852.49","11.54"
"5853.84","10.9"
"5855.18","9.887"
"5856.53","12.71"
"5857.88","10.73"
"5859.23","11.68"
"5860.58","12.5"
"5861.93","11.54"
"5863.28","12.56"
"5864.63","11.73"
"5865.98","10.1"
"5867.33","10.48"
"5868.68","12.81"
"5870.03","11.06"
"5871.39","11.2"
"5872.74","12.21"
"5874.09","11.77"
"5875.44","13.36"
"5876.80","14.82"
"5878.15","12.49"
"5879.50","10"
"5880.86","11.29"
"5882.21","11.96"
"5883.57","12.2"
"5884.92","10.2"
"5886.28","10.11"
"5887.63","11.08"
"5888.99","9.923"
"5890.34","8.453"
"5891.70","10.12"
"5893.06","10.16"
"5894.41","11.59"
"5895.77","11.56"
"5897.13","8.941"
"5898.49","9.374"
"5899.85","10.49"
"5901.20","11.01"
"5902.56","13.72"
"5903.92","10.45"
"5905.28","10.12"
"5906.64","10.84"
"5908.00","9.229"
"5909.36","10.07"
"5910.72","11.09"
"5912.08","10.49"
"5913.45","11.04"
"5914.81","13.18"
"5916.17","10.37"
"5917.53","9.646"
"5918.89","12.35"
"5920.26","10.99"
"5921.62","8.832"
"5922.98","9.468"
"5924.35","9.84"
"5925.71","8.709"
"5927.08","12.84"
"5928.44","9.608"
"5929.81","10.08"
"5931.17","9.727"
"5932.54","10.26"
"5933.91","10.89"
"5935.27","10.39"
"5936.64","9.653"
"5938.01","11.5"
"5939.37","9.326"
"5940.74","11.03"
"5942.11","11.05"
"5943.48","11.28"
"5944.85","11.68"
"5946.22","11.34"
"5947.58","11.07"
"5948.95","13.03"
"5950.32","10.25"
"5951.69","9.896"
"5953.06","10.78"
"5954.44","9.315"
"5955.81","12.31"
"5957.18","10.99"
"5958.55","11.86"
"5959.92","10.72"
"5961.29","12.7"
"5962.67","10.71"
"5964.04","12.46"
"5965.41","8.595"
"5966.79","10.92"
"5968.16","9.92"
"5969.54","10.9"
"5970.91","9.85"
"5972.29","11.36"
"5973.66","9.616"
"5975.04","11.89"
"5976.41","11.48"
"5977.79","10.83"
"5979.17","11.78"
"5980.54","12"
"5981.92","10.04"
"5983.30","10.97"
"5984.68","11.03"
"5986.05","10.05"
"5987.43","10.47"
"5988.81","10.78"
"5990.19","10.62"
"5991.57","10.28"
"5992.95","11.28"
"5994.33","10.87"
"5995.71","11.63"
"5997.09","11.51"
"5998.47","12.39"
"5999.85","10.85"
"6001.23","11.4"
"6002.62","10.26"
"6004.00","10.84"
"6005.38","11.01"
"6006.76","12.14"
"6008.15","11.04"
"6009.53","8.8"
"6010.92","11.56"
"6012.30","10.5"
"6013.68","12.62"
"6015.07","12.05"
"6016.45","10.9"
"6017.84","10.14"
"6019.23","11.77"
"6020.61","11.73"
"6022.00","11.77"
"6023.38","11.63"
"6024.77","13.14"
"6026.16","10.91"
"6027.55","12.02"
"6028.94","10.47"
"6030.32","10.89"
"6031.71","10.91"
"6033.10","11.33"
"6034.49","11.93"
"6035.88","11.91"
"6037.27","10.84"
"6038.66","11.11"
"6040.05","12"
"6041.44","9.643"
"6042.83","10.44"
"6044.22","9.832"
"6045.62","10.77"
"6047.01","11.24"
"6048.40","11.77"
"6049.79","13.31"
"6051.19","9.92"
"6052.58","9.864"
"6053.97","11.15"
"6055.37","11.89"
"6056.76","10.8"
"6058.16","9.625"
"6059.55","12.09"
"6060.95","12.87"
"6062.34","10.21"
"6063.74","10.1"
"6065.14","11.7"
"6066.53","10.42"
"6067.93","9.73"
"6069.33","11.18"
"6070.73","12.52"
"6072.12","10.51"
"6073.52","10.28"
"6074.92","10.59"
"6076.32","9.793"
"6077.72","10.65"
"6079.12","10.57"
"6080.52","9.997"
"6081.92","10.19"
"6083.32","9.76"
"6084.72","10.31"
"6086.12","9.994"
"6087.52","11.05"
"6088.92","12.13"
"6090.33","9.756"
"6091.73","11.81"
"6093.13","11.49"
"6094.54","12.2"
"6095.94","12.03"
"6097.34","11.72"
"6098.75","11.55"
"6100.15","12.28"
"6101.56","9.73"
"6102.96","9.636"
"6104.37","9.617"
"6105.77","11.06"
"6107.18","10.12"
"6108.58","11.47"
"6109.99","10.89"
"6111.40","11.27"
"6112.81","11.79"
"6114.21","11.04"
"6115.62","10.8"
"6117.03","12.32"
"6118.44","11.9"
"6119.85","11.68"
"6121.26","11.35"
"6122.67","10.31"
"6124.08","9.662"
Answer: 11.3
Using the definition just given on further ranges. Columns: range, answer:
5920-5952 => 10.5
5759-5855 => 11.2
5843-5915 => 11.1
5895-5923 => 10.7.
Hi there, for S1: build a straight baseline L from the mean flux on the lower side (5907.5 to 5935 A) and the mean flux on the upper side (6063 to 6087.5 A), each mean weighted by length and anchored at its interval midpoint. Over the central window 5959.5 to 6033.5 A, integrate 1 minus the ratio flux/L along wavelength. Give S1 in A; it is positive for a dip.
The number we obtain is -4.3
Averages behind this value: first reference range 10.4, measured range 11.1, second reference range 10.5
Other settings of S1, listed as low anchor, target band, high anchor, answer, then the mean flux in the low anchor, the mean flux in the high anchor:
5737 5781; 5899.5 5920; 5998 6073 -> 0.5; 11.3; 11.2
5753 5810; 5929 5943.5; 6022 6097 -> 0.9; 11.2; 11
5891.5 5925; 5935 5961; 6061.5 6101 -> -0.7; 10.6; 10.9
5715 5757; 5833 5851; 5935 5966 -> 0.4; 11.3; 11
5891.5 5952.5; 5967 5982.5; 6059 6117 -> -0.2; 10.6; 10.9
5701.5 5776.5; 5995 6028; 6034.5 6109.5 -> -1.2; 11.1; 10.9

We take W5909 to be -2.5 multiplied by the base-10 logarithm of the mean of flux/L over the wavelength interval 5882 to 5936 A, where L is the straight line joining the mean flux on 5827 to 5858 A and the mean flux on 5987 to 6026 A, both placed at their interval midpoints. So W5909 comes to 0.06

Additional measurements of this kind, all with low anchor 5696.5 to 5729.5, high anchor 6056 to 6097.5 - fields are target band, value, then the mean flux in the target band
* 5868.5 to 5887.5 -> -0.08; 11.8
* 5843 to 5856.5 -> 0.02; 10.8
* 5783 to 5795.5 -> -0.03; 11.4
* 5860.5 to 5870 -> -0.06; 11.6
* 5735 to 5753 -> -0.06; 11.6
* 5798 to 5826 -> -0.03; 11.3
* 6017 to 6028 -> -0.07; 11.6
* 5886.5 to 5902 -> 0.07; 10.3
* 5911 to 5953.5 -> 0.03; 10.7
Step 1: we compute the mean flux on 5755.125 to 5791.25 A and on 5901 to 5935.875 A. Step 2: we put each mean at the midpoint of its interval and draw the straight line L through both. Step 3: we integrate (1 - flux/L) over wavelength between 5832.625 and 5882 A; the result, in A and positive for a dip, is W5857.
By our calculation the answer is -2.7 A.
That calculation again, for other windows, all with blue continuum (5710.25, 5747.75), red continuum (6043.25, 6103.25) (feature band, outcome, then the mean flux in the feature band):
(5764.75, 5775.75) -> 0.5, 10.9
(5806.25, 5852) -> 0.5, 11.2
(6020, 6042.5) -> -0.8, 11.4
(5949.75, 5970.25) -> 0.5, 10.8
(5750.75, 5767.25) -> 0.7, 10.9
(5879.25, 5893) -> 0.8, 10.5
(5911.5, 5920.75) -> 0.0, 11.2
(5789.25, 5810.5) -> -0.3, 11.5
